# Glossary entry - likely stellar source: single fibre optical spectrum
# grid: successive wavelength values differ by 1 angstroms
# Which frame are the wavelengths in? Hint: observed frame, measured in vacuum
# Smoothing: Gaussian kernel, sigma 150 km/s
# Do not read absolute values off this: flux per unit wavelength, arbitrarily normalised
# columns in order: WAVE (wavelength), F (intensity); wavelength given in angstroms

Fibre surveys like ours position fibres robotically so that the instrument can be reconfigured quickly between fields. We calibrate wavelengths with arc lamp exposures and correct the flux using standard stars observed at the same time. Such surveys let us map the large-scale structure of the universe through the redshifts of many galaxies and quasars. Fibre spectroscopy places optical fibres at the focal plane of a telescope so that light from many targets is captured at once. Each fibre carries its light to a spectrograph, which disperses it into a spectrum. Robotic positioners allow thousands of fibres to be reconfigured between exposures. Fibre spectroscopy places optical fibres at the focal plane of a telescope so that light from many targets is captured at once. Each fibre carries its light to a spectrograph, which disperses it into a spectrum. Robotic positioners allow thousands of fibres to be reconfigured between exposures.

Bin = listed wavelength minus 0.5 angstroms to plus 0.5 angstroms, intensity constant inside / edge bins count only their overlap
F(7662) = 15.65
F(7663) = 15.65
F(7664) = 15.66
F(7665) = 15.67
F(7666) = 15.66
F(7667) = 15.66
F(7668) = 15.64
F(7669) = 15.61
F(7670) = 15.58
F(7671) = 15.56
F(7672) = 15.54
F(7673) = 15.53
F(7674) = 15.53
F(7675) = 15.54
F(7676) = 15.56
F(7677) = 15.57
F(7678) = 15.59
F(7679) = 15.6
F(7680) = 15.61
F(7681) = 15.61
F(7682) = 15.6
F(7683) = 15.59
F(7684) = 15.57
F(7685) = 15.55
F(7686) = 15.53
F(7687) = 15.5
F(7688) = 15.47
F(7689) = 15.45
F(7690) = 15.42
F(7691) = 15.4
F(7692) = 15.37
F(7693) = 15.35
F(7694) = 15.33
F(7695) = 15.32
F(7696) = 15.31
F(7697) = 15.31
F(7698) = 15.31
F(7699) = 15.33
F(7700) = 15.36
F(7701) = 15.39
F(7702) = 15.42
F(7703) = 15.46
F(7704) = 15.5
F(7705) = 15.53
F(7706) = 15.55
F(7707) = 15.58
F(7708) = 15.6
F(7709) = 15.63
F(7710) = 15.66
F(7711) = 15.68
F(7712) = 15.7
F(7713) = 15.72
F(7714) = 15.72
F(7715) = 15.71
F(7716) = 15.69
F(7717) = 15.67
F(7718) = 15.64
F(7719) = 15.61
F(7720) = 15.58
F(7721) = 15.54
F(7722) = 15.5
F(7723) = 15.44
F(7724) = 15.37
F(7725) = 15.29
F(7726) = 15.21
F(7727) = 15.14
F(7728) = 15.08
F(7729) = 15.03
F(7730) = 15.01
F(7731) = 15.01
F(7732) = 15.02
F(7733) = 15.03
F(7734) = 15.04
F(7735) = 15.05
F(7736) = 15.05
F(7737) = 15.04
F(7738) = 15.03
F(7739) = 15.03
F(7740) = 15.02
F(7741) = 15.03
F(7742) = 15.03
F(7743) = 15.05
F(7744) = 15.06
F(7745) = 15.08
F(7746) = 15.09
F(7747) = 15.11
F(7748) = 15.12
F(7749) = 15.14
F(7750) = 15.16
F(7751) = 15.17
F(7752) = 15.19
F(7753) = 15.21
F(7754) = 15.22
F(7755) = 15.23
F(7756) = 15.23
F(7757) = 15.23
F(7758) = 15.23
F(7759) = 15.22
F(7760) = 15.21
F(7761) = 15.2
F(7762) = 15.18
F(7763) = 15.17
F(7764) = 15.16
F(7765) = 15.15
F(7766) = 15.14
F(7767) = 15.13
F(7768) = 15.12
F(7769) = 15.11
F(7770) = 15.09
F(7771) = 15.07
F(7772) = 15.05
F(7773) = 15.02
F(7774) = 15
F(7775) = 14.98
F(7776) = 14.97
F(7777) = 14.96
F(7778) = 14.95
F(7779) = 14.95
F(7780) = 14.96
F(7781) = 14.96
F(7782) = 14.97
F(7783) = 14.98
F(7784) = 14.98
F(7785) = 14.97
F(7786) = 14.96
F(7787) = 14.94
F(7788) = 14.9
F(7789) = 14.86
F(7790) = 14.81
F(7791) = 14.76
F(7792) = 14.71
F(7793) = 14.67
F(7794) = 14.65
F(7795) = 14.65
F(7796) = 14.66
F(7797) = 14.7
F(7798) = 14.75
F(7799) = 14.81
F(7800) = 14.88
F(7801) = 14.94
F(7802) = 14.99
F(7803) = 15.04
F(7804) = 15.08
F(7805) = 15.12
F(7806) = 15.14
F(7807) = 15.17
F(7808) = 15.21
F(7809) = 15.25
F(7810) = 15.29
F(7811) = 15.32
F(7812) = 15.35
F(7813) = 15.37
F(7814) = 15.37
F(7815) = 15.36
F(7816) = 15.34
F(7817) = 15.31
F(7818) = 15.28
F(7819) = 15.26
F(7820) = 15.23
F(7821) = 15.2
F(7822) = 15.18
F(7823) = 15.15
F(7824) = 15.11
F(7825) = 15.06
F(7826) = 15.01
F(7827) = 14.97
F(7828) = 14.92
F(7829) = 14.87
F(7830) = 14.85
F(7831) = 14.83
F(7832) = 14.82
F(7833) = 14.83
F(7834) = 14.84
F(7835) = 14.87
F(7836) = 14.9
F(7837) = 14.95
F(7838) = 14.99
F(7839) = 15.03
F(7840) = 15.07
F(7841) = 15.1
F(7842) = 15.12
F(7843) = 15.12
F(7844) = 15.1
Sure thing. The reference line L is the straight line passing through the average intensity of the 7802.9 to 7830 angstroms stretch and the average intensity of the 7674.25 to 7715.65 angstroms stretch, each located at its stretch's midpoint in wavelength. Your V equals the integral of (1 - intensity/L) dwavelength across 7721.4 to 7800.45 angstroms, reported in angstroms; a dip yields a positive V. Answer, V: 1.49 angstroms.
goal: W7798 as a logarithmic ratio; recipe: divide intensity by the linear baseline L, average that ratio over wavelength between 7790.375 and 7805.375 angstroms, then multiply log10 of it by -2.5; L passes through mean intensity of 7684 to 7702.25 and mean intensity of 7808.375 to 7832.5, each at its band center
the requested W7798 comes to 0.03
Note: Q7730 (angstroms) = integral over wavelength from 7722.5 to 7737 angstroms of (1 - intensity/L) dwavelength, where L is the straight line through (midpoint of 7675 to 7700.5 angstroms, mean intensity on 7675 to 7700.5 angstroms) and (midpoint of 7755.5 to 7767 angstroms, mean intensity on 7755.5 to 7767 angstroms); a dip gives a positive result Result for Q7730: 0.2 angstroms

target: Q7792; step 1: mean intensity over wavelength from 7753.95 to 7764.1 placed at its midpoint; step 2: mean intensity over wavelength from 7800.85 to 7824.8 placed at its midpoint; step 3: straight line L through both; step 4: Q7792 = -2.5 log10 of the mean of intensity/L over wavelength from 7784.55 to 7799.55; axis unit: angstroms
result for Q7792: 0.03 mag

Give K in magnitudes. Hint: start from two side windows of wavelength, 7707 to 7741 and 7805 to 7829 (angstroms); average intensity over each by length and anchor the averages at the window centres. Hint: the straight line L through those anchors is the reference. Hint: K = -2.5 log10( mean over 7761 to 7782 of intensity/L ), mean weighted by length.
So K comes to 0.02 mag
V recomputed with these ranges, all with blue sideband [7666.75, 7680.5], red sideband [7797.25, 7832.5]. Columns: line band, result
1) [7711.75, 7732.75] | 0.0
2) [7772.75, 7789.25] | 0.3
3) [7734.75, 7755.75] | 0.3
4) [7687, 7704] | 0.1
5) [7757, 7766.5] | 0.1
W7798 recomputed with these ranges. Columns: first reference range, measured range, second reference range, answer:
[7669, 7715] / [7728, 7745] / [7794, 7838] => 0.022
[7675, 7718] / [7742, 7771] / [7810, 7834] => 0.013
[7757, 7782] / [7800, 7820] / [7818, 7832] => -0.011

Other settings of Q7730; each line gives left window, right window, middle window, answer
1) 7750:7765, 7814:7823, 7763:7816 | 0.78 angstroms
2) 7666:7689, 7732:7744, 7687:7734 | -0.43 angstroms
